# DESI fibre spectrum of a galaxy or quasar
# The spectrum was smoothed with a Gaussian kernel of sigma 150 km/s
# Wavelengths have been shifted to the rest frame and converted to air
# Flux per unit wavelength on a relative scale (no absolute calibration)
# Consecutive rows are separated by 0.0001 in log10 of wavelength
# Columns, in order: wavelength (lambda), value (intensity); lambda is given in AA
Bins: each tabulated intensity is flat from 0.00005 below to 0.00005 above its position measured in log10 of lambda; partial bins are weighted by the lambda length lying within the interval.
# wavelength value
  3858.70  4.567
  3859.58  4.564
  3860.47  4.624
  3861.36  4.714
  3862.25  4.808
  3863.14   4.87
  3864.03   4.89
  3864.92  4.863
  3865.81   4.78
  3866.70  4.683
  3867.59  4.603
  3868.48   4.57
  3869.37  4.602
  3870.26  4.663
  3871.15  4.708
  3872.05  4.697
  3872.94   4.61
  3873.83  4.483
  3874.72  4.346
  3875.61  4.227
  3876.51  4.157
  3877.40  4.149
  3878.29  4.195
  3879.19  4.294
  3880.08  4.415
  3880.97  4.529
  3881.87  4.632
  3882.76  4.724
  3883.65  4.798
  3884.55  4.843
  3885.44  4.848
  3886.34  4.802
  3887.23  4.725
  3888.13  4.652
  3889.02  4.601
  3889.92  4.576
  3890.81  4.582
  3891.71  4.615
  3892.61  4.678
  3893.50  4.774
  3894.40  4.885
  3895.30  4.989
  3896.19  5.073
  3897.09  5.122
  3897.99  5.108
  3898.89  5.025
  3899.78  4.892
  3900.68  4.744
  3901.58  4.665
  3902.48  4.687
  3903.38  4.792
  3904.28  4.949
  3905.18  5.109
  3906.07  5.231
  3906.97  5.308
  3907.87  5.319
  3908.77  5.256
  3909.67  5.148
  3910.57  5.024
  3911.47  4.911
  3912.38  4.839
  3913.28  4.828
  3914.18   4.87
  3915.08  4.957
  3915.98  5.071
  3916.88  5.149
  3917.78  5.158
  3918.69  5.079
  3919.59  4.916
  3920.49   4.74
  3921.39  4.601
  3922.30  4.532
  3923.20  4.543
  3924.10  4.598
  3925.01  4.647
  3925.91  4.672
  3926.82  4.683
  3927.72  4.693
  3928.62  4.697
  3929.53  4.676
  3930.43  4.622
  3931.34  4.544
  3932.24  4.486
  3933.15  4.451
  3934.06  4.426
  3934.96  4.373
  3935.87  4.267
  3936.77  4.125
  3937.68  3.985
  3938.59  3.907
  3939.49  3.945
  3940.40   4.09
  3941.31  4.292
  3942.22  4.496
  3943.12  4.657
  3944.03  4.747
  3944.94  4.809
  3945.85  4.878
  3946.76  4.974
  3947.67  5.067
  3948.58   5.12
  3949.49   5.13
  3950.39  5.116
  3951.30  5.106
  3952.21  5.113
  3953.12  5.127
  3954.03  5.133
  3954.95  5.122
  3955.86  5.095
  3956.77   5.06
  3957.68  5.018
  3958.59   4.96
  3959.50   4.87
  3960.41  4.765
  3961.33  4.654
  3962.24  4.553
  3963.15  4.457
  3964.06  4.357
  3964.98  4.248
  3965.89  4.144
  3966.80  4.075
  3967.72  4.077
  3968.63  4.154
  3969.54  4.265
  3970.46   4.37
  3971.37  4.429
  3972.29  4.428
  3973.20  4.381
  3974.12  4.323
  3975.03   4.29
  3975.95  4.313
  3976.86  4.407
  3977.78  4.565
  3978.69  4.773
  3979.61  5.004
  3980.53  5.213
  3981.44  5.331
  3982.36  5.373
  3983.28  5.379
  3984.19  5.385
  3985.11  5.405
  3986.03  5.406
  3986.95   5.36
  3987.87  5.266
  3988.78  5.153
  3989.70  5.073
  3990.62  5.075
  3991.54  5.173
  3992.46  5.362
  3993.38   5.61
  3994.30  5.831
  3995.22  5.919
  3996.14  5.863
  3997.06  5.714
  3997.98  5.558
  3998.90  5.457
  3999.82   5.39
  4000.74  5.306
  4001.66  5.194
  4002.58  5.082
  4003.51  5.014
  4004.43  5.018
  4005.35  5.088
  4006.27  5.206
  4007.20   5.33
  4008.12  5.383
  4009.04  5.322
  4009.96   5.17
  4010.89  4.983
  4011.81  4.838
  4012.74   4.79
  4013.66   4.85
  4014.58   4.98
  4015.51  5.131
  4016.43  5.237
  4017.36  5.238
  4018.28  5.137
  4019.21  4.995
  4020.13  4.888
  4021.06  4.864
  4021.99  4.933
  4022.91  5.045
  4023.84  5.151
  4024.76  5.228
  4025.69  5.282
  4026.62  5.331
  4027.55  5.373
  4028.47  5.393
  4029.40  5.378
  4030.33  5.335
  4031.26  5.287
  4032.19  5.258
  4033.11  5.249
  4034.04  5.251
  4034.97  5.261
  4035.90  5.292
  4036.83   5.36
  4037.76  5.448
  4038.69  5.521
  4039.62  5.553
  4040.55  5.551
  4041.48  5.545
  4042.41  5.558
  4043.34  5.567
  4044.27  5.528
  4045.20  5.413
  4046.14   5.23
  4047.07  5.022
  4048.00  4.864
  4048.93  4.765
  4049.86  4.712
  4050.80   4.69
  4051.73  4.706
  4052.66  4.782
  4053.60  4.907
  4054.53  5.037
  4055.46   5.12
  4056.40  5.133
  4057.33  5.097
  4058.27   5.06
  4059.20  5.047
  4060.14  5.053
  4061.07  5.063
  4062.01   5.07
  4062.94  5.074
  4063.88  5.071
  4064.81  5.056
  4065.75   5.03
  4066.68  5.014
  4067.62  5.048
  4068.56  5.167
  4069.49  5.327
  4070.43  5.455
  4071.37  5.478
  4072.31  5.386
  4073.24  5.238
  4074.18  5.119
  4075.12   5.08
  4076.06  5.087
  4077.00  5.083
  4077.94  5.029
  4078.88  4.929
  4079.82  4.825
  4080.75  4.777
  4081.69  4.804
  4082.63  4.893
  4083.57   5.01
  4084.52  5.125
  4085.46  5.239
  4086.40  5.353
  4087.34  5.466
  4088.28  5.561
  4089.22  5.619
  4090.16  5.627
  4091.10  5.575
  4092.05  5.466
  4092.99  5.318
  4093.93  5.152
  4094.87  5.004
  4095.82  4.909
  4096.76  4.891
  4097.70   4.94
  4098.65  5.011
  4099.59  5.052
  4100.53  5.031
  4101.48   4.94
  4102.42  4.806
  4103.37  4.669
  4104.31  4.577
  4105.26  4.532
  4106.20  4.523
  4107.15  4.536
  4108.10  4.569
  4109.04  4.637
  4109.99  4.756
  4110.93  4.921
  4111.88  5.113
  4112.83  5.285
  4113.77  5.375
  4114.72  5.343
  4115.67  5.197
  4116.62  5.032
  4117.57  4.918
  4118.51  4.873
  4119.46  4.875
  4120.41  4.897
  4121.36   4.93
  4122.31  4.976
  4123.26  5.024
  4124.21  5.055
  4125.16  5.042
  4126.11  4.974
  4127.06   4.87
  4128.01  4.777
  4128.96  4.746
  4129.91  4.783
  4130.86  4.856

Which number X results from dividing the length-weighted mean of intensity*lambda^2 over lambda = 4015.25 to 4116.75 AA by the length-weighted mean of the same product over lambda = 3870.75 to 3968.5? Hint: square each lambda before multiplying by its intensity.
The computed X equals 1.17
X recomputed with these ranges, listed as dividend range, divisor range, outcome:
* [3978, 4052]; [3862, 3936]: 1.17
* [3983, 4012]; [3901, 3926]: 1.13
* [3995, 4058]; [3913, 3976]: 1.17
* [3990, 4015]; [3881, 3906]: 1.16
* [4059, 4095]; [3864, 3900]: 1.22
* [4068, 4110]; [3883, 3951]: 1.16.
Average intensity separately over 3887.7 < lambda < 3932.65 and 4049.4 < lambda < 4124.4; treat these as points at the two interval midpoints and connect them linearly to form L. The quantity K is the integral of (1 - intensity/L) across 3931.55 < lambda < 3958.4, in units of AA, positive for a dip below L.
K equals 1.0 AA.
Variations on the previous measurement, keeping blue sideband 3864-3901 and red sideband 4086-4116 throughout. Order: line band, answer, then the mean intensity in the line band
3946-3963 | -0.7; 4.99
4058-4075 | -0.5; 5.15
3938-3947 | 0.6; 4.46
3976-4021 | -3.0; 5.2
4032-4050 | -1.3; 5.31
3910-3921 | -0.5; 4.96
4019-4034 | -0.8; 5.19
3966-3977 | 1.2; 4.29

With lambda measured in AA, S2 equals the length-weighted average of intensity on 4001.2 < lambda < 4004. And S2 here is 5.09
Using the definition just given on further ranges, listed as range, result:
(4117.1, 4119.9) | 4.9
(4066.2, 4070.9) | 5.2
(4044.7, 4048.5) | 5.13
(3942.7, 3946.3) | 4.77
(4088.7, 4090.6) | 5.63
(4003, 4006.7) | 5.08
